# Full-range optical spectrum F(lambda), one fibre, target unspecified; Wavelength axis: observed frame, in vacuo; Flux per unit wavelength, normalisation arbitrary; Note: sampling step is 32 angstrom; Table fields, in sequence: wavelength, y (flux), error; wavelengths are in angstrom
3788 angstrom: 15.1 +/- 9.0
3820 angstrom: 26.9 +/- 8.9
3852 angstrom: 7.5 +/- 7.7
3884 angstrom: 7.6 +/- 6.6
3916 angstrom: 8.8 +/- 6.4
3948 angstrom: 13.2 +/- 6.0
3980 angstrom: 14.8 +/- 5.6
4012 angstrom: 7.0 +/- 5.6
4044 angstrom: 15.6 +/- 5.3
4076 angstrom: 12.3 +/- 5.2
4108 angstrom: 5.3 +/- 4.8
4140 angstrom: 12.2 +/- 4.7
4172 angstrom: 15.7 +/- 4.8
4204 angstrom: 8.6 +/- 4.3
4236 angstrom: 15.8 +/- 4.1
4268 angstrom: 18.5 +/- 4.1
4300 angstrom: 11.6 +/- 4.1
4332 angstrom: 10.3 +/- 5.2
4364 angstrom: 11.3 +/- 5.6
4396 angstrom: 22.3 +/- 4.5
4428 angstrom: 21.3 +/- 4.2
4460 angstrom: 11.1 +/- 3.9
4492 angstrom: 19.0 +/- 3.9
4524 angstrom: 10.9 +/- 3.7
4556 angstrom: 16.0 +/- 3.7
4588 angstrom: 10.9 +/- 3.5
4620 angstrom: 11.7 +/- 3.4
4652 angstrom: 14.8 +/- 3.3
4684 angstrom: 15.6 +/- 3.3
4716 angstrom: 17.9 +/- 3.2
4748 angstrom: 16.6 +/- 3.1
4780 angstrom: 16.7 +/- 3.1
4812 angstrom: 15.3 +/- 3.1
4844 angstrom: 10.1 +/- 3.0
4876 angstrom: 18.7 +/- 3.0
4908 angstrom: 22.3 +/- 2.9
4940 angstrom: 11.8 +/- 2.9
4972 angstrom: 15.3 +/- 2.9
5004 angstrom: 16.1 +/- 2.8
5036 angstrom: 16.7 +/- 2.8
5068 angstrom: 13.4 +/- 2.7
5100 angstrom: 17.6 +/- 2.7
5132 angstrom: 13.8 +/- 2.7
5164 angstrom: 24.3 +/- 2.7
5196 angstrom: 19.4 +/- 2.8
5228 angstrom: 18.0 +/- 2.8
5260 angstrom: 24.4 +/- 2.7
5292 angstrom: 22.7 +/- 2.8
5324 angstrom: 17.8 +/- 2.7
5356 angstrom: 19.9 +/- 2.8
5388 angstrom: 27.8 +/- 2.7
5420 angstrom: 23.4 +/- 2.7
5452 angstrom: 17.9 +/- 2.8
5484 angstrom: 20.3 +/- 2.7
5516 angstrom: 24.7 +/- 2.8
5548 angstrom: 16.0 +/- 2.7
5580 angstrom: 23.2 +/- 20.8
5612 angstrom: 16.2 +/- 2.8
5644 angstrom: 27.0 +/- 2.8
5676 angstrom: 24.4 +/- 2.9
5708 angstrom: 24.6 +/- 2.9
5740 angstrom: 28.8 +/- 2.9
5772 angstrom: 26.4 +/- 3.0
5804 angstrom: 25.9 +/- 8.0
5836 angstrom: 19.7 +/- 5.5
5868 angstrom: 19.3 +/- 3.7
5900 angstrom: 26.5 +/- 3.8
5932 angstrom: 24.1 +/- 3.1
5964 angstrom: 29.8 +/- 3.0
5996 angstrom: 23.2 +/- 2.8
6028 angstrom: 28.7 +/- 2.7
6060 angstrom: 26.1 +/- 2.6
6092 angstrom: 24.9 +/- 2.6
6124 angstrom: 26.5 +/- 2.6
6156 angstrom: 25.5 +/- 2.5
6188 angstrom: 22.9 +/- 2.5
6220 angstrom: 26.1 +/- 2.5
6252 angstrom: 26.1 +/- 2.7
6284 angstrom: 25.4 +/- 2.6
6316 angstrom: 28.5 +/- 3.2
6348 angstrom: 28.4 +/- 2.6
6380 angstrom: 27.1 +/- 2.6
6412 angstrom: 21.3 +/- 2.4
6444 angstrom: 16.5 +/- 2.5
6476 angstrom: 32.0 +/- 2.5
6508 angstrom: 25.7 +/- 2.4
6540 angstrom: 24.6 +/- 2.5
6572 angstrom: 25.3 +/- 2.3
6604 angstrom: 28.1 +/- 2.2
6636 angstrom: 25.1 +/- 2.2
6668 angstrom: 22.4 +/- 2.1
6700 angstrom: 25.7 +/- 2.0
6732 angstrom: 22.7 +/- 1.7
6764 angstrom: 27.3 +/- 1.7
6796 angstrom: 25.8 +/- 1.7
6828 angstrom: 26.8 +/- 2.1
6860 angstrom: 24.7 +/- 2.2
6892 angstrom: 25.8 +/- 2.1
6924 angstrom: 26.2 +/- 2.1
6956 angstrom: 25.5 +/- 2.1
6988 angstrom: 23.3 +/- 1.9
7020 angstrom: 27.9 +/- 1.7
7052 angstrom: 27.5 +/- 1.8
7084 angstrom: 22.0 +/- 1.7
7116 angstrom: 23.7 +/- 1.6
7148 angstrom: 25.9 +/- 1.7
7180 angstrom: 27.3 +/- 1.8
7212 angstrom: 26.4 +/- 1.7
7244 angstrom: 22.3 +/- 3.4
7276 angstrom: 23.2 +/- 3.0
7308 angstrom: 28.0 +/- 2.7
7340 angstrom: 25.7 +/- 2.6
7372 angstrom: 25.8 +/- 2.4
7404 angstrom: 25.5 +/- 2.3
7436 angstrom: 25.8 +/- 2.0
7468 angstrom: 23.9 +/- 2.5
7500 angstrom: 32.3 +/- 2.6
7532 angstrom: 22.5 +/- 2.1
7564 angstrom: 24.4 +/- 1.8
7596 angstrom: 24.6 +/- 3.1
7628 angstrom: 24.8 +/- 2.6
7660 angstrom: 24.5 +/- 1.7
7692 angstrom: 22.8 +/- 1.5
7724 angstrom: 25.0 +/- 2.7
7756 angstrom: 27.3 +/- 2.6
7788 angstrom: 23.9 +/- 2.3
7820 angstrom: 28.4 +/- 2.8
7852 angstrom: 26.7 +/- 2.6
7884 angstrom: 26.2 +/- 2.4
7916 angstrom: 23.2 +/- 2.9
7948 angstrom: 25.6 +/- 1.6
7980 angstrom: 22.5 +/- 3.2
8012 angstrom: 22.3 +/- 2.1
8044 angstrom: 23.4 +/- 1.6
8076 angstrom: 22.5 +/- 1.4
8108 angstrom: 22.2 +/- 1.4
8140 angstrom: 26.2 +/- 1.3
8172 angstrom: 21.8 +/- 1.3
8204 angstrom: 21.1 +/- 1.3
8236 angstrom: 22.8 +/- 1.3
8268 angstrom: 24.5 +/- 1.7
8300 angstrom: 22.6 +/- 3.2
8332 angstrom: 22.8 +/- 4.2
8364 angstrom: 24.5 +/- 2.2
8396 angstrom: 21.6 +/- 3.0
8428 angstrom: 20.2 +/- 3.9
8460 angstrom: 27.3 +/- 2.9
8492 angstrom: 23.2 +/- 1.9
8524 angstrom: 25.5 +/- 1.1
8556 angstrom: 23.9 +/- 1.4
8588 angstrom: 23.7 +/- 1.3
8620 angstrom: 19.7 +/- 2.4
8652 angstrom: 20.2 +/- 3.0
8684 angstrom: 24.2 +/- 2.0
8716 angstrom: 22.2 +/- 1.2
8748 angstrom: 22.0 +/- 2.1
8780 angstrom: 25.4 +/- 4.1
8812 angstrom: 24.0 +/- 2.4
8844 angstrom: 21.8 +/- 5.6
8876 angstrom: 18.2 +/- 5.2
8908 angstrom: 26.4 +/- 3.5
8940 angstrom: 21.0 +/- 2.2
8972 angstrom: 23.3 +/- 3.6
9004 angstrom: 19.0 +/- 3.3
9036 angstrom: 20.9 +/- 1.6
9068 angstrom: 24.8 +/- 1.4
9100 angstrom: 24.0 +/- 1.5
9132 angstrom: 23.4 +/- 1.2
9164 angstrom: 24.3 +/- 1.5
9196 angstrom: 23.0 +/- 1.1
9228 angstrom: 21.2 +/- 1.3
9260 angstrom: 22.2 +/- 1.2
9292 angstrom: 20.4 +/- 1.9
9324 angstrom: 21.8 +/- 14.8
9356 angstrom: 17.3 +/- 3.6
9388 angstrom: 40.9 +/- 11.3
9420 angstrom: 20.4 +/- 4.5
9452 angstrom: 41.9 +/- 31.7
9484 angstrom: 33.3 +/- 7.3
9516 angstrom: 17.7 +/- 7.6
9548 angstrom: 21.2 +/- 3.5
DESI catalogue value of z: 0.290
